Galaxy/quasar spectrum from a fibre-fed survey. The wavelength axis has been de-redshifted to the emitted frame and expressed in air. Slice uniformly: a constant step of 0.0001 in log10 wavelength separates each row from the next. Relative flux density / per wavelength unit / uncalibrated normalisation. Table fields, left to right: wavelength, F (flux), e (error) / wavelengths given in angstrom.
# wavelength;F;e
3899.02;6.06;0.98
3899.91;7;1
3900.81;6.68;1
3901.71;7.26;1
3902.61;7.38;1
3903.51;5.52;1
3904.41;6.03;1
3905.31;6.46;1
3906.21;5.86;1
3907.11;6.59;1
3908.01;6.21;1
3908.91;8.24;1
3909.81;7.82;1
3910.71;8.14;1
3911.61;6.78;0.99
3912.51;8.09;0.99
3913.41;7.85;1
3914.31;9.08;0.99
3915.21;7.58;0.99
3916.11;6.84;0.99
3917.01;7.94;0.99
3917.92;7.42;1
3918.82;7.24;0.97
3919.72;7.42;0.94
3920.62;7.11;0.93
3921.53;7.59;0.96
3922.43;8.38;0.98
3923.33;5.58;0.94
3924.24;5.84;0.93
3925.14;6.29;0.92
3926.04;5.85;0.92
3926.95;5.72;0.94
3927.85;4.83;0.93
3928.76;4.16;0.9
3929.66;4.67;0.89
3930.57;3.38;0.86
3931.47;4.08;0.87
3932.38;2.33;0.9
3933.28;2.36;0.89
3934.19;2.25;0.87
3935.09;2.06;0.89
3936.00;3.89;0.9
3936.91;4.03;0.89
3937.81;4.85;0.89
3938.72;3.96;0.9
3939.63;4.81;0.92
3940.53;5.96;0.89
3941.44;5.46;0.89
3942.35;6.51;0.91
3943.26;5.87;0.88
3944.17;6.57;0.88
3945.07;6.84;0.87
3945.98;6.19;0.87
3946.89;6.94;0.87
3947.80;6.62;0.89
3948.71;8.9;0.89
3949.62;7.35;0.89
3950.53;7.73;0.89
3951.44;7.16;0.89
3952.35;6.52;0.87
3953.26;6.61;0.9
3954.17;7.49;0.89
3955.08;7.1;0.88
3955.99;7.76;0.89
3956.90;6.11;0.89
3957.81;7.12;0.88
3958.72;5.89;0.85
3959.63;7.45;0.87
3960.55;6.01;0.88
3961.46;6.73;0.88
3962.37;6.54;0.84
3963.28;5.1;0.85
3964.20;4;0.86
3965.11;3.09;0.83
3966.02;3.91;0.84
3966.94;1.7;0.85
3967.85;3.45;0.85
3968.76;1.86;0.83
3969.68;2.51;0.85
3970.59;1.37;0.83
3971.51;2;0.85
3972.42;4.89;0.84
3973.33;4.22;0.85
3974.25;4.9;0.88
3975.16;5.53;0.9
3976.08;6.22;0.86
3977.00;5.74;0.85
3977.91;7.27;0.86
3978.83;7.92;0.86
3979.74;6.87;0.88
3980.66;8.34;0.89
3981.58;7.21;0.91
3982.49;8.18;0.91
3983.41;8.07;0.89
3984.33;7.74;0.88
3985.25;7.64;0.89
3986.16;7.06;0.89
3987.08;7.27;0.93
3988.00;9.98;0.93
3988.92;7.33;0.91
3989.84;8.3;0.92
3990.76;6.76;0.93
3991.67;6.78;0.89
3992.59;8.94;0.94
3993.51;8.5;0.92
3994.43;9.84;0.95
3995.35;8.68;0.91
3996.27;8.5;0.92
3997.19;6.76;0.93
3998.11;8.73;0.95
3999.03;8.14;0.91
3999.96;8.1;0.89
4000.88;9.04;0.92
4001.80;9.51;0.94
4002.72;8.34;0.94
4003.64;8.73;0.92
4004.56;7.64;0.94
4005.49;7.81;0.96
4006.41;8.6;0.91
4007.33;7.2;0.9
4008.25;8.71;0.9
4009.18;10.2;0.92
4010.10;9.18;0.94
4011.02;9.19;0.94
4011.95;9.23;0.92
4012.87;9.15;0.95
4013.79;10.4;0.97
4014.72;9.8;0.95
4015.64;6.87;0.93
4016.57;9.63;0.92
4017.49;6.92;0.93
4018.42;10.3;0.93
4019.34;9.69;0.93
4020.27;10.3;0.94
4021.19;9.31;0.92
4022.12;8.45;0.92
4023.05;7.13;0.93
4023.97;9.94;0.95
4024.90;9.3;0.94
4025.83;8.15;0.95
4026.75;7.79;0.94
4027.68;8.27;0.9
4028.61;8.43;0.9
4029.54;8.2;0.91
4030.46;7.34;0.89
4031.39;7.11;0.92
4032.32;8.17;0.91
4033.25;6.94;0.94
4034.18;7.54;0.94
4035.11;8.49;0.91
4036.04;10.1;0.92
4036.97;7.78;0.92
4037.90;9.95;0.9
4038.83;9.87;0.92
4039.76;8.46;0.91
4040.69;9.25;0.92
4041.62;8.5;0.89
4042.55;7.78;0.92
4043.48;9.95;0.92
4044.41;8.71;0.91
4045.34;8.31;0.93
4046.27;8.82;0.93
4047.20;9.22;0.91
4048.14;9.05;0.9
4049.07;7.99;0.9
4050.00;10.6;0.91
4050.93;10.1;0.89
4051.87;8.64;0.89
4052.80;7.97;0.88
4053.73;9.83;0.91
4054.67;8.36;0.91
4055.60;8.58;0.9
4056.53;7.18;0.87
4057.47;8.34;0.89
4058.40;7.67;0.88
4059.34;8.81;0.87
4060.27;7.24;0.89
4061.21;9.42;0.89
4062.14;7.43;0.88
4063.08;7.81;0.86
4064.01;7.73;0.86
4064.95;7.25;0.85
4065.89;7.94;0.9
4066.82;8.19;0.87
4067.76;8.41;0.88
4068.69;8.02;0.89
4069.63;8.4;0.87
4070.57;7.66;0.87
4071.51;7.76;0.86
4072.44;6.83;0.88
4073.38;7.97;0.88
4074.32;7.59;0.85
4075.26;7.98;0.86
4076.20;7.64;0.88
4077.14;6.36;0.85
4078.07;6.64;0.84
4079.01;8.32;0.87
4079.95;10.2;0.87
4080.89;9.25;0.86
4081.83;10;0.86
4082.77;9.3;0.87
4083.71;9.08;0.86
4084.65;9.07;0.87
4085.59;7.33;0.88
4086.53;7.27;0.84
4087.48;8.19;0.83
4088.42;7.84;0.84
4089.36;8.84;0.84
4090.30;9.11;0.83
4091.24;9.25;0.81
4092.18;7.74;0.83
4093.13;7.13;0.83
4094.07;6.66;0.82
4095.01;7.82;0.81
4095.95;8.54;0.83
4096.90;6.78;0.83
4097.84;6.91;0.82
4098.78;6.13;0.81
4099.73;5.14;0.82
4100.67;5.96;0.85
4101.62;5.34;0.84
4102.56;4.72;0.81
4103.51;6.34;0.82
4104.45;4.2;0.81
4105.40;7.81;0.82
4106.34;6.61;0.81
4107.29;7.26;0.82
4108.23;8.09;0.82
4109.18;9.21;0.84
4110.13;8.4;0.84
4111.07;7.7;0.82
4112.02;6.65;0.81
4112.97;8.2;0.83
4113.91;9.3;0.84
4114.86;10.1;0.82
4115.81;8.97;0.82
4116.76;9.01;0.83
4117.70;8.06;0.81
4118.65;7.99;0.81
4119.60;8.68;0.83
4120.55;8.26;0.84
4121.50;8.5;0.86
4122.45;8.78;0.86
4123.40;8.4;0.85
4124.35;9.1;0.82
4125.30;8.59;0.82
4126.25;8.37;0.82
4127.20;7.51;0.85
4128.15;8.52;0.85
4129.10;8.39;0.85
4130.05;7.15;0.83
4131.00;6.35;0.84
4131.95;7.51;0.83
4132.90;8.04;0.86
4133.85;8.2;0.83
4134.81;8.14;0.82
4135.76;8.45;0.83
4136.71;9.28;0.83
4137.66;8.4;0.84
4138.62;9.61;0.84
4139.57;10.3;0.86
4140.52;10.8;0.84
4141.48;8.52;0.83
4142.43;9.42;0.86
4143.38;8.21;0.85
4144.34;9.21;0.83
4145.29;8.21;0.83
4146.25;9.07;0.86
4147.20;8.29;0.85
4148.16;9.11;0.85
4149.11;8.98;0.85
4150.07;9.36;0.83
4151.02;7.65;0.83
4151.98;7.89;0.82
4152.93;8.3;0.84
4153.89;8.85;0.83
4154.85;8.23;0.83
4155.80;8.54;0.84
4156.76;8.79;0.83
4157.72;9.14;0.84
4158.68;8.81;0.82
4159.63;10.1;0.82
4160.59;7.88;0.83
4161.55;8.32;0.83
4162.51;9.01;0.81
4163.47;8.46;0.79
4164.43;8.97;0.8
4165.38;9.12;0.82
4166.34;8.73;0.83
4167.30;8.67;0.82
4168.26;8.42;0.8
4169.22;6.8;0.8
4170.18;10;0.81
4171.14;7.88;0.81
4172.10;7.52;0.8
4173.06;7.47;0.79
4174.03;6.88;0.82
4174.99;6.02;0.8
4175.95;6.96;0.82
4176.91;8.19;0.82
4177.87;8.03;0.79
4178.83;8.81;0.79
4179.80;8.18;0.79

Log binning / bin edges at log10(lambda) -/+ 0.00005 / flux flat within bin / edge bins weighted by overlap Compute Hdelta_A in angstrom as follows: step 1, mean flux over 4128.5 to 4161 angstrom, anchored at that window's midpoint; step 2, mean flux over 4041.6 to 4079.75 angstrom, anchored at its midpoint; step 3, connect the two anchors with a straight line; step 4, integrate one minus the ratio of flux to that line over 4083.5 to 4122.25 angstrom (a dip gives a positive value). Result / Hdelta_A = 3.5 angstrom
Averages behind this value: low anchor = 8.23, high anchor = 8.63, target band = 7.66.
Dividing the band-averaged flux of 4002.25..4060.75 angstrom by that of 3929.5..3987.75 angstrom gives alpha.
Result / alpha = 1.55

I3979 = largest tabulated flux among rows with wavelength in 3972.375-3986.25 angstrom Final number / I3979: 8.34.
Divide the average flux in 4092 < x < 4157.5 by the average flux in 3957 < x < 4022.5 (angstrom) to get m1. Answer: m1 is 1.11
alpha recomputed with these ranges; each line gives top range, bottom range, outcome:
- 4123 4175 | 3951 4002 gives 1.30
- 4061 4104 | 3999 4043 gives 0.89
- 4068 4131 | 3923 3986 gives 1.42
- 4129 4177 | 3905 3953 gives 1.38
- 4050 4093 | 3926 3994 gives 1.43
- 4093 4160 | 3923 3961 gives 1.44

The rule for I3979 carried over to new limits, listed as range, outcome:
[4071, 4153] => 10.8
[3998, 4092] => 10.6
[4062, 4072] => 8.41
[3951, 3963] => 7.76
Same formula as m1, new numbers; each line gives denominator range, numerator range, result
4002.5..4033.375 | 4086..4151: 0.93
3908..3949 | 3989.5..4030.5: 1.44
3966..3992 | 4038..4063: 1.47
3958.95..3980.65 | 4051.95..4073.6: 1.66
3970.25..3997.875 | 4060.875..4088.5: 1.16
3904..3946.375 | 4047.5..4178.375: 1.38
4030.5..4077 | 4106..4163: 1.02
